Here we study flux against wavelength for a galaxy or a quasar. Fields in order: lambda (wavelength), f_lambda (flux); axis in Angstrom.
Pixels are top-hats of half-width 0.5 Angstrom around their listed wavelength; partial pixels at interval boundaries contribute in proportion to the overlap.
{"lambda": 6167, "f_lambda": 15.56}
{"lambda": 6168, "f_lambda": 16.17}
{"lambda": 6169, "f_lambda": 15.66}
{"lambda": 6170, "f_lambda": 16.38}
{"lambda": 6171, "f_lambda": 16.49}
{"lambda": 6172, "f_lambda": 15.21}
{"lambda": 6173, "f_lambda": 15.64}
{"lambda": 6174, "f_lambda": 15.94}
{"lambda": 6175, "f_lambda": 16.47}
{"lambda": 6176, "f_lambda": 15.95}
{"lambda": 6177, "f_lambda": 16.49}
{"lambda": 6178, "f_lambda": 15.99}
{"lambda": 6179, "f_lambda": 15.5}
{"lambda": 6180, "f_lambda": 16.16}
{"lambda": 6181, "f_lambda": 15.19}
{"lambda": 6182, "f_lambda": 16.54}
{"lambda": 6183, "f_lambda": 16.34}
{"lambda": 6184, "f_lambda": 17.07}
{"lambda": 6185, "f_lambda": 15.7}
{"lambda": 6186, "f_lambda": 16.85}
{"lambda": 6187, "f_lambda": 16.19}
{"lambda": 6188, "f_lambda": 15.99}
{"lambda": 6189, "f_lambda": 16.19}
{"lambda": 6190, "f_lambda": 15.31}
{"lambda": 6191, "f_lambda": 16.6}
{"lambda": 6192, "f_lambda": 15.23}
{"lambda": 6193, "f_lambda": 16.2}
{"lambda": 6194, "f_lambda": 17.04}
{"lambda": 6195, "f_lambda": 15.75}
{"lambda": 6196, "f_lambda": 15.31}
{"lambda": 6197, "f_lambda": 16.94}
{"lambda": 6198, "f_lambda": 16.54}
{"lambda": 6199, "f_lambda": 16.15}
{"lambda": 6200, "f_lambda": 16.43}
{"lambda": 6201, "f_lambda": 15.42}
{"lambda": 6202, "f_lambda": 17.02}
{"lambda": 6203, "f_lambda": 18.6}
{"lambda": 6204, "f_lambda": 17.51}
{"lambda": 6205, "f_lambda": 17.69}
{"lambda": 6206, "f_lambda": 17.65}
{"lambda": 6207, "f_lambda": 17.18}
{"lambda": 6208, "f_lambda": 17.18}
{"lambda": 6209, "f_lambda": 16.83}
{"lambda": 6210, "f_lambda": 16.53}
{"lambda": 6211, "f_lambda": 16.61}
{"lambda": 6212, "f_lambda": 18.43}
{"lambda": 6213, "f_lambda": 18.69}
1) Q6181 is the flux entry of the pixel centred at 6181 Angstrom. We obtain 15.19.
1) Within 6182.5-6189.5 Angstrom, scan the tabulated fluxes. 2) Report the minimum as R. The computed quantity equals 15.7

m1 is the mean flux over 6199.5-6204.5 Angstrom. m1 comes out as 17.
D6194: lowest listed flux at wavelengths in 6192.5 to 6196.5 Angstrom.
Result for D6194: 15.31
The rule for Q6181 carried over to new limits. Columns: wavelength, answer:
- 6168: 16.17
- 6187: 16.19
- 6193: 16.2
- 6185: 15.7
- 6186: 16.85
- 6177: 16.49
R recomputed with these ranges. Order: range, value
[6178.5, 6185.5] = 15.19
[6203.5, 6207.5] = 17.18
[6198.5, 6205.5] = 15.42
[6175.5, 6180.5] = 15.5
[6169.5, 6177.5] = 15.21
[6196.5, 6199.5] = 16.15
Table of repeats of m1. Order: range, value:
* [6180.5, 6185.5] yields 16.2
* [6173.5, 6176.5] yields 16.1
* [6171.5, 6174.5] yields 15.6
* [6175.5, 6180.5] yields 16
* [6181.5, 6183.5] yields 16.4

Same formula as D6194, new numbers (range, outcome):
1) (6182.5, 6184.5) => 16.34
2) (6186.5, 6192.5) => 15.23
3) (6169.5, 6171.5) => 16.38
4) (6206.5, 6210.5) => 16.53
